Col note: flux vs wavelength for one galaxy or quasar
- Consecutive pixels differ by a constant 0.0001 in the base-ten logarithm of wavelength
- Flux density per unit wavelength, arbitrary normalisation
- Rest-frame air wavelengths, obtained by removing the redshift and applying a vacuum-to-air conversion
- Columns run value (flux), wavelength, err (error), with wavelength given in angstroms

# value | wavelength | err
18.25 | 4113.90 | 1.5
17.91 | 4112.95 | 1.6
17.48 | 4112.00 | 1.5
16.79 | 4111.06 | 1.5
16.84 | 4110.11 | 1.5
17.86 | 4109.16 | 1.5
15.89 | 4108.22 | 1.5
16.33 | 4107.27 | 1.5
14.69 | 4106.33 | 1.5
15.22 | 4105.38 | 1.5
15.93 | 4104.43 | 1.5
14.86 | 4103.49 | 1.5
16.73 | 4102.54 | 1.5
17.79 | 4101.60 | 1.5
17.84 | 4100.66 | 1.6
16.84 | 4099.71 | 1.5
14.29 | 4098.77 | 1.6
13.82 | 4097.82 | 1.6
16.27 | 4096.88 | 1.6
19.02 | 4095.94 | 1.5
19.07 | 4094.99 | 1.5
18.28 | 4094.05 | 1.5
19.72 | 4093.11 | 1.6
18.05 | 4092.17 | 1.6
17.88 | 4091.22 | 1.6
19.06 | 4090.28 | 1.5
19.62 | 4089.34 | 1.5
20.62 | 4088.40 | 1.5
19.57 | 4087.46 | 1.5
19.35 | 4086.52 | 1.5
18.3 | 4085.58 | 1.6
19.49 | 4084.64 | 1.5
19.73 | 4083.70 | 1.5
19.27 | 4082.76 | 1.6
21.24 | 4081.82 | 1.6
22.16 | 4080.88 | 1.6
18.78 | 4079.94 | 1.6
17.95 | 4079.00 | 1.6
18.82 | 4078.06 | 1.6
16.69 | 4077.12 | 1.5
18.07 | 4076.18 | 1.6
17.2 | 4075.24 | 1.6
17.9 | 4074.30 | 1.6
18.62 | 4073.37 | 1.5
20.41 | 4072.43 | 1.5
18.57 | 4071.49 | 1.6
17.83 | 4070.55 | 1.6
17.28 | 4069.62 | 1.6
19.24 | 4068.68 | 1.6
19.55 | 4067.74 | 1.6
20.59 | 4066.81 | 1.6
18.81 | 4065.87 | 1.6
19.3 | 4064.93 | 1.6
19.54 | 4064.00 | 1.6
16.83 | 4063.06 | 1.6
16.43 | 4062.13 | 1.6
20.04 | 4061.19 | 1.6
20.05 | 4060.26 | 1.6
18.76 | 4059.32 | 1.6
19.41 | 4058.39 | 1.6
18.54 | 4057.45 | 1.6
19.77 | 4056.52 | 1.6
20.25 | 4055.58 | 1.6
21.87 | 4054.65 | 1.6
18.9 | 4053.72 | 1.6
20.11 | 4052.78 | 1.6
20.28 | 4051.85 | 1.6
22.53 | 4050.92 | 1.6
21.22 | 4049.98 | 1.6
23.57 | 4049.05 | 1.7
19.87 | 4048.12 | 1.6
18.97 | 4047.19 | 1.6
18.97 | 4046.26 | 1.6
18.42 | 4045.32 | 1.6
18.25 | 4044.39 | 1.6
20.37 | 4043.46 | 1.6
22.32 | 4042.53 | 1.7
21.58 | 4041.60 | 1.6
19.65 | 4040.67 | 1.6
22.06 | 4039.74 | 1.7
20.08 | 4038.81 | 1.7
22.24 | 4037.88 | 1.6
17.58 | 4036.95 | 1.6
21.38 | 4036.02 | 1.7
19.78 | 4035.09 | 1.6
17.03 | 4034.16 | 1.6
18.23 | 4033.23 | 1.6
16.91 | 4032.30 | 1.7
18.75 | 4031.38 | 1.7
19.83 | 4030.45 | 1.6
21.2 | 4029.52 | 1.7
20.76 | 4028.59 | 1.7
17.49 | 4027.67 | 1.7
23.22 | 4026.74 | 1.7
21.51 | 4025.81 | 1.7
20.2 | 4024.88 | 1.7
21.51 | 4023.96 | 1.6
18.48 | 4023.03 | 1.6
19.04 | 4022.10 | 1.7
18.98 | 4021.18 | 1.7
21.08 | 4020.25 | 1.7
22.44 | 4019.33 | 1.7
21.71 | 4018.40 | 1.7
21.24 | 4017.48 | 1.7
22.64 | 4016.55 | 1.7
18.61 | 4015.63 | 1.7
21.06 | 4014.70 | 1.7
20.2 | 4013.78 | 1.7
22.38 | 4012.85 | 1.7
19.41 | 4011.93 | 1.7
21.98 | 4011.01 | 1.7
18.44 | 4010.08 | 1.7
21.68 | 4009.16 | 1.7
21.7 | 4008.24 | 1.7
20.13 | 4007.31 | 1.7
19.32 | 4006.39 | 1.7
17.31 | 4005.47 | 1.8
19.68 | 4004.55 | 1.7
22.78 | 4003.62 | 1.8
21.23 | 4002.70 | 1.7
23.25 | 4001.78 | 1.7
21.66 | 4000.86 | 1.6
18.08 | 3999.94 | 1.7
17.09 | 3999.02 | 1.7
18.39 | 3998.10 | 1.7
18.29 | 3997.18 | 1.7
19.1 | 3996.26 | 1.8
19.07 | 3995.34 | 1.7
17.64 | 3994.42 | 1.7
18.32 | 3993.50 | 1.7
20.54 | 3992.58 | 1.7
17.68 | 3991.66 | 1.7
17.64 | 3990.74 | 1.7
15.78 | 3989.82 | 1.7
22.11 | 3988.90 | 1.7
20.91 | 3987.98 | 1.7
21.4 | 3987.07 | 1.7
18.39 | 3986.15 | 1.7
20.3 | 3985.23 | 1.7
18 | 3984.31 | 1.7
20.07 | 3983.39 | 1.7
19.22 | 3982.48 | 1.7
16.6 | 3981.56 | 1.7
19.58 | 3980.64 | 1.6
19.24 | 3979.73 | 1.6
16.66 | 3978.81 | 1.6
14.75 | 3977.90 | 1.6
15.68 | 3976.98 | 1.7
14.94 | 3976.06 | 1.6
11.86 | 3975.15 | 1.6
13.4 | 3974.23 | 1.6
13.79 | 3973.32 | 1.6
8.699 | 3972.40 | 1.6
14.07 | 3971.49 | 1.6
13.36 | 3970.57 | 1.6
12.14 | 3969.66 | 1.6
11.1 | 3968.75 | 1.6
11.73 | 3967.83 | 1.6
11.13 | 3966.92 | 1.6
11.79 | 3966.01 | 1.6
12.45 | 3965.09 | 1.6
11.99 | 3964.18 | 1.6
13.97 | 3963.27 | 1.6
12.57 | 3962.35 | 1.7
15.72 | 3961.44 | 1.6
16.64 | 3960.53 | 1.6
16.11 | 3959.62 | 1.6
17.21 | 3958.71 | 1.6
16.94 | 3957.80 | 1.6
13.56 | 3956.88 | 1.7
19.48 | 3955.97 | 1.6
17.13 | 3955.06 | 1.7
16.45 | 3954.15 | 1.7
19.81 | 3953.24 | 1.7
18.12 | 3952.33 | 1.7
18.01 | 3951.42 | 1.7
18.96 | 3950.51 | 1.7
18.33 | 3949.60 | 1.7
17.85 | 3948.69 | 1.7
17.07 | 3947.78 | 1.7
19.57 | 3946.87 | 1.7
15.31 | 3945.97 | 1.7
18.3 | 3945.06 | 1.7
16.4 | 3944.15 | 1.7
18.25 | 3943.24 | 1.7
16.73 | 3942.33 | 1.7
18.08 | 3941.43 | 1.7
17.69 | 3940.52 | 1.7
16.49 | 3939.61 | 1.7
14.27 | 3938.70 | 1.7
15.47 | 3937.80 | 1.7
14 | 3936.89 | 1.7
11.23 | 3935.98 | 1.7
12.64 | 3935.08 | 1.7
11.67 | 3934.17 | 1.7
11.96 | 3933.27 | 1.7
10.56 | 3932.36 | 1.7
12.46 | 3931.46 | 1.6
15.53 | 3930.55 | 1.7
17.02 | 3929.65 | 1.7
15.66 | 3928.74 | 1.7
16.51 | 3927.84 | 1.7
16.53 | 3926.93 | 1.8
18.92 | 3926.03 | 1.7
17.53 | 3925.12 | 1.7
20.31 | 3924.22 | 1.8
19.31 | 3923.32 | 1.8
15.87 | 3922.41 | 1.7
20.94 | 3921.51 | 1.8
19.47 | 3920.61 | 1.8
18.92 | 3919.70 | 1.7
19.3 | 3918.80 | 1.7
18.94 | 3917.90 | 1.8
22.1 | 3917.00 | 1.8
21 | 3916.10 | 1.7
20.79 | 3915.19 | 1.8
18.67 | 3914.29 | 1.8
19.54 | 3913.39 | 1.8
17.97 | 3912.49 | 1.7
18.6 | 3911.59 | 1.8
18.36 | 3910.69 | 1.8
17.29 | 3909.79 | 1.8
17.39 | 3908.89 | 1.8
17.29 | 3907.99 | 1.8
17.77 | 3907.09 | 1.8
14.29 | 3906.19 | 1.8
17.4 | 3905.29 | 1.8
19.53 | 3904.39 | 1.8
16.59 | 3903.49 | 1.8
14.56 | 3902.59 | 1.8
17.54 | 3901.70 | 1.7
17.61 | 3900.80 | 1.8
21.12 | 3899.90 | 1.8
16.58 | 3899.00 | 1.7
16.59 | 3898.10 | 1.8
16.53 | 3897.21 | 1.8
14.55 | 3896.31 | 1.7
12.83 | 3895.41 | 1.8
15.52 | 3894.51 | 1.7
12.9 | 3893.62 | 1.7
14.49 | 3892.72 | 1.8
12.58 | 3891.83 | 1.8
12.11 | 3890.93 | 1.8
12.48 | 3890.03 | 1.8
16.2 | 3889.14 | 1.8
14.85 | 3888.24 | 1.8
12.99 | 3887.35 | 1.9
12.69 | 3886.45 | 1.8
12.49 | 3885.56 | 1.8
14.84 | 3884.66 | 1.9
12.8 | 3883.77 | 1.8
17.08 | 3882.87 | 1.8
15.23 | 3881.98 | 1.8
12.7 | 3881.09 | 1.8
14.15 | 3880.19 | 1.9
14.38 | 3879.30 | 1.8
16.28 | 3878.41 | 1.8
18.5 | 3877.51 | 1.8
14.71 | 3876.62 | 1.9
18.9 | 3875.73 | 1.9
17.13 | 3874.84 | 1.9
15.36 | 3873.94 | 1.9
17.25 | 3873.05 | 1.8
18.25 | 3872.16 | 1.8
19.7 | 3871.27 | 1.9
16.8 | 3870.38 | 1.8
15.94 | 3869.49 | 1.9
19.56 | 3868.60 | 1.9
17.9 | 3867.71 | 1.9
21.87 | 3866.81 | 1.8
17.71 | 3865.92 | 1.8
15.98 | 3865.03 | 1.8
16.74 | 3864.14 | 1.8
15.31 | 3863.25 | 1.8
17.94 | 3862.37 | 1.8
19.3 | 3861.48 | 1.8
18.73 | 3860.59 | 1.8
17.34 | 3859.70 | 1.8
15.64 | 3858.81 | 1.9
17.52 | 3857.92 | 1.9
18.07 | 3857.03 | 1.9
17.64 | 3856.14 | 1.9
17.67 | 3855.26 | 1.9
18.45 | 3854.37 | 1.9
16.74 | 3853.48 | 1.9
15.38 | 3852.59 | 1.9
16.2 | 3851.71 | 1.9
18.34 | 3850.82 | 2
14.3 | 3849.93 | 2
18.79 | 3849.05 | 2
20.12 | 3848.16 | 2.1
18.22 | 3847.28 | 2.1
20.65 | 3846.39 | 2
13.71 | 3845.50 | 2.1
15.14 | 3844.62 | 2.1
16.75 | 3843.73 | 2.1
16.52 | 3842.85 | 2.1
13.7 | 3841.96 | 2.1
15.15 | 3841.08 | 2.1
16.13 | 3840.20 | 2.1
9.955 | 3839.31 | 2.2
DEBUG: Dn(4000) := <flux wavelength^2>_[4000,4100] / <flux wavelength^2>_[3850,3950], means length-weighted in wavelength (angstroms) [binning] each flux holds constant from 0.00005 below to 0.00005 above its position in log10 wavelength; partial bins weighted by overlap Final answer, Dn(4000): 1.27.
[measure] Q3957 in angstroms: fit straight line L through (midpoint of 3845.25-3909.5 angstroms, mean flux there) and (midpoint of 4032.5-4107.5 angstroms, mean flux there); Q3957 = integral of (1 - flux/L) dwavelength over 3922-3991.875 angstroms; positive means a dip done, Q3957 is 5.7 angstroms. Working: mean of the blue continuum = 16.4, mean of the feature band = 16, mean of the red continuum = 18.9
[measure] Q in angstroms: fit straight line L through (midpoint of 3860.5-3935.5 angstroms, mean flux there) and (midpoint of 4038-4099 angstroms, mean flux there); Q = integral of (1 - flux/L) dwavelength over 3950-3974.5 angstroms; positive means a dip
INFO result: 4.0 angstroms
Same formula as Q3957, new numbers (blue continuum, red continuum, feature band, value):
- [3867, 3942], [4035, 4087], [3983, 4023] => -3.4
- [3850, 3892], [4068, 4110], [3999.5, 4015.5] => -3.0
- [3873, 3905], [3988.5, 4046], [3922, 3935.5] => 1.0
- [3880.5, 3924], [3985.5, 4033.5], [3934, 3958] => 1.8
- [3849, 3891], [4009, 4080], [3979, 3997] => -0.3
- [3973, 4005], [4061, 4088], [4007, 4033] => -2.6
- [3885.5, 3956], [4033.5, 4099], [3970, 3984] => 1.7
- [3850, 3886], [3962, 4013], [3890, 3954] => 0.8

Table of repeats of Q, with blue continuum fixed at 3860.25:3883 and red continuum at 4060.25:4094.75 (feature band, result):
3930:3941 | 2.5 angstroms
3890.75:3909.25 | 1.4 angstroms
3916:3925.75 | -1.0 angstroms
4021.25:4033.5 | -0.9 angstroms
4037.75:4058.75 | -1.9 angstroms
